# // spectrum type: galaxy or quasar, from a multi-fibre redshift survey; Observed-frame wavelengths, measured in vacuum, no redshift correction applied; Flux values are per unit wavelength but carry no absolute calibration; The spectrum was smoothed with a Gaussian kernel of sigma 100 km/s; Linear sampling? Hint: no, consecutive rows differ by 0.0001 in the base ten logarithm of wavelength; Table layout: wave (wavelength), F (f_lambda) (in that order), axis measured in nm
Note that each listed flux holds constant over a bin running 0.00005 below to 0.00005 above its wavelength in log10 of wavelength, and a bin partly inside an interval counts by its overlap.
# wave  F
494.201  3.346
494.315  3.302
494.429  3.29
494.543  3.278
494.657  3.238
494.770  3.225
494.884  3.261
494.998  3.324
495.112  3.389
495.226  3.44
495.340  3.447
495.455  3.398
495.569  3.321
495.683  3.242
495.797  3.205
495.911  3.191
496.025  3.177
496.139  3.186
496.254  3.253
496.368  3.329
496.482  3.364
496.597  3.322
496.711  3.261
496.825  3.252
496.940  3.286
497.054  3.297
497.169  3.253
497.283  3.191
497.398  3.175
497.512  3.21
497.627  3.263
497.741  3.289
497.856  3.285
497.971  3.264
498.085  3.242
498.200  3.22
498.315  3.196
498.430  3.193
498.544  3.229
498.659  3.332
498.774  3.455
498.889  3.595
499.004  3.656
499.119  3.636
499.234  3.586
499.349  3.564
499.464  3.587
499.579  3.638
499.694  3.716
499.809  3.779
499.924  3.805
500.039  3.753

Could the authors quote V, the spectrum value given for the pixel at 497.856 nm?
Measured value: 3.285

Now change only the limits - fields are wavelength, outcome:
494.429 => 3.29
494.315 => 3.302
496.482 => 3.364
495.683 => 3.242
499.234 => 3.586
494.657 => 3.238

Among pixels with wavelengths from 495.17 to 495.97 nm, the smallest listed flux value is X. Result 3.191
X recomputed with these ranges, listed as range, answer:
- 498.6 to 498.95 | 3.332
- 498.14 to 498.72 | 3.193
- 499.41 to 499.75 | 3.587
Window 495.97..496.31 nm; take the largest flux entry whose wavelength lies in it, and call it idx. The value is 3.253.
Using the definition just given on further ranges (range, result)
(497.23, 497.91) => 3.289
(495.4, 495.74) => 3.398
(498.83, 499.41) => 3.656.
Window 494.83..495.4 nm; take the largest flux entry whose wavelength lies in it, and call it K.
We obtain 3.447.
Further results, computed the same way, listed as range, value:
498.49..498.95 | 3.595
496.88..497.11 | 3.297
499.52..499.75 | 3.716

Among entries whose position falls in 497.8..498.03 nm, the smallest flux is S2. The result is 3.264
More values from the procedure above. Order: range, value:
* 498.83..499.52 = 3.564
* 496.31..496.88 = 3.252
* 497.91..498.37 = 3.196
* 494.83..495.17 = 3.261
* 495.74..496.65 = 3.177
